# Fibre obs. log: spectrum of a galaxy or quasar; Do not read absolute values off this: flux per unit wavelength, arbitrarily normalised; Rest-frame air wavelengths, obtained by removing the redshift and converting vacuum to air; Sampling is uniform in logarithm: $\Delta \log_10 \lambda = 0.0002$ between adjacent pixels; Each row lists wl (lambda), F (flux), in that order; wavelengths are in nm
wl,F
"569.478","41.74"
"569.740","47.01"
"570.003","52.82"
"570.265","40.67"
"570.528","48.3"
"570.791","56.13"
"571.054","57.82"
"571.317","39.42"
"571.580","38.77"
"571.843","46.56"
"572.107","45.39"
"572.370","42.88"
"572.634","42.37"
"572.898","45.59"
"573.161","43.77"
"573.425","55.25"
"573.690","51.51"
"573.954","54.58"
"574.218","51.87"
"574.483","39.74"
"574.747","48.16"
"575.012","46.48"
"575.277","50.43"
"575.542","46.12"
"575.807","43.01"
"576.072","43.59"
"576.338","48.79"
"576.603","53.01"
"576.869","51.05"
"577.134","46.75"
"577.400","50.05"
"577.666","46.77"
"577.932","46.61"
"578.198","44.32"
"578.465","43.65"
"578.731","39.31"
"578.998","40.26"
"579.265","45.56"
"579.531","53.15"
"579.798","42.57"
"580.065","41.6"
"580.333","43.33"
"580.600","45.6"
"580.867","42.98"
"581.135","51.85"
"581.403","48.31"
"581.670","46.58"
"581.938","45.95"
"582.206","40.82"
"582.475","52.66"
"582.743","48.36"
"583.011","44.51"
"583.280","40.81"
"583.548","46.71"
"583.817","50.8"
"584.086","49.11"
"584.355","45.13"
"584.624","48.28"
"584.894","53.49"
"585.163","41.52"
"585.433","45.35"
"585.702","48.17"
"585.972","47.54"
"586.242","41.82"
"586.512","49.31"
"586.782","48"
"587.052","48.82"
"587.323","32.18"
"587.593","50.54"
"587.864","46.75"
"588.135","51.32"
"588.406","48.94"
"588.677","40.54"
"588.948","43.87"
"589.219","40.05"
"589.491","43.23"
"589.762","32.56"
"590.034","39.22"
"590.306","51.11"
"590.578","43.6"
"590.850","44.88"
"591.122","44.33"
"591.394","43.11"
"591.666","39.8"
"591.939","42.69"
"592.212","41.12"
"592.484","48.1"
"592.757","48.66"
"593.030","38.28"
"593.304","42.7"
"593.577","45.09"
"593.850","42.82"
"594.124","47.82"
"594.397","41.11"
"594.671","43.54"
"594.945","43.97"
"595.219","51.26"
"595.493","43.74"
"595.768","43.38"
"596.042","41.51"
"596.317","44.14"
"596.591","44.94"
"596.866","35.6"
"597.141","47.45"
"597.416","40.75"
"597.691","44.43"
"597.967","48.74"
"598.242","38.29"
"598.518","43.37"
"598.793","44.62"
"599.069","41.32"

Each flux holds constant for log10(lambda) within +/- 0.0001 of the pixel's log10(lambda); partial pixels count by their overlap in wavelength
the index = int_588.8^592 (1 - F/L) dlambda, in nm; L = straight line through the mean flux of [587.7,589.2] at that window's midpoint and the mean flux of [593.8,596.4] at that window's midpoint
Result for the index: 0.22 nm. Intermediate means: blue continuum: 45.9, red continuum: 44.4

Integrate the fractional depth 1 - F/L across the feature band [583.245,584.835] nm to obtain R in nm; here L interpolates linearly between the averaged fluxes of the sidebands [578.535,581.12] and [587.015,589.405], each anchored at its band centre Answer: -0.11 nm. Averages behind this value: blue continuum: 44.2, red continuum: 44.6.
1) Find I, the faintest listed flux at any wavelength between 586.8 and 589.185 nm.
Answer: 32.18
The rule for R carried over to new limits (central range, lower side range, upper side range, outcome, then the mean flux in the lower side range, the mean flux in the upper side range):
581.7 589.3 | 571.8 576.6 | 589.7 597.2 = -0.19 nm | 47.2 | 43.5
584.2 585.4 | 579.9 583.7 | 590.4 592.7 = -0.05 nm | 45.7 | 43.8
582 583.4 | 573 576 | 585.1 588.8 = 0.03 nm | 48.2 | 45.9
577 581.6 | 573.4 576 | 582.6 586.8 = 0.21 nm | 48.3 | 46.8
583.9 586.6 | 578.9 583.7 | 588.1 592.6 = -0.14 nm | 45.7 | 43.2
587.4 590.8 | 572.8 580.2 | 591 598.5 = 0.04 nm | 46.9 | 43.6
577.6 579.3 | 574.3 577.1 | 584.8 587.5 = 0.11 nm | 47.1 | 45.6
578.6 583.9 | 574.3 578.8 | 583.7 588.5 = 0.14 nm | 46.5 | 47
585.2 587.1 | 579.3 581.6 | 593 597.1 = -0.06 nm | 46.2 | 43.6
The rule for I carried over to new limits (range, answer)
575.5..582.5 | 39.31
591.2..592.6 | 39.8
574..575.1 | 39.74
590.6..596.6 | 38.28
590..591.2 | 39.22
